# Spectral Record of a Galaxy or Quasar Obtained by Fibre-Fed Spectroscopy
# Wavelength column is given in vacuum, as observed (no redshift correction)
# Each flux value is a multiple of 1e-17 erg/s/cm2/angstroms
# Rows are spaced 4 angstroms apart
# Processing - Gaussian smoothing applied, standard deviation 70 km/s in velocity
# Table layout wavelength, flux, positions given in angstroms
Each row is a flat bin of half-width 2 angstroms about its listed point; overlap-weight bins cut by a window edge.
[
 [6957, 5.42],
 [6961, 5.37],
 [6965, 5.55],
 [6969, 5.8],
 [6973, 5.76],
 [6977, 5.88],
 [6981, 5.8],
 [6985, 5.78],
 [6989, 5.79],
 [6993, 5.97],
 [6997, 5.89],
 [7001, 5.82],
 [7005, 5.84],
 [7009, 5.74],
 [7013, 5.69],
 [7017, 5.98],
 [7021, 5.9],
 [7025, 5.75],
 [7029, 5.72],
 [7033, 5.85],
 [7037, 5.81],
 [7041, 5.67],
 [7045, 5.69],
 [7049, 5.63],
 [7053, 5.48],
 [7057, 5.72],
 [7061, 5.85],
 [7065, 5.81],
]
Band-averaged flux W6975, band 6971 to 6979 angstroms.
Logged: 5.82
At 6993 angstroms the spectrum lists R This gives 5.97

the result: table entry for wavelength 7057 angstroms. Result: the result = 5.72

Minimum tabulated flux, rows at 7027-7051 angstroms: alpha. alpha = 5.63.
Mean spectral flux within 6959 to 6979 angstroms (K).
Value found 5.67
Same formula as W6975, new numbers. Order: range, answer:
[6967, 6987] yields 5.8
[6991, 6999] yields 5.93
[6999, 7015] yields 5.77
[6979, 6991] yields 5.79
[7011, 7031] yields 5.81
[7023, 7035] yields 5.77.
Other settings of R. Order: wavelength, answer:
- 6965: 5.55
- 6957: 5.42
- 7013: 5.69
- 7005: 5.84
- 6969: 5.8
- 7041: 5.67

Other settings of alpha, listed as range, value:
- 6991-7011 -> 5.74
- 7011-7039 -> 5.69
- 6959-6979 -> 5.37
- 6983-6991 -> 5.78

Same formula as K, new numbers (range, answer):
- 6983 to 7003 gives 5.85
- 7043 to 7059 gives 5.63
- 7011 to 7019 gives 5.84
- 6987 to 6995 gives 5.88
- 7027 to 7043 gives 5.76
